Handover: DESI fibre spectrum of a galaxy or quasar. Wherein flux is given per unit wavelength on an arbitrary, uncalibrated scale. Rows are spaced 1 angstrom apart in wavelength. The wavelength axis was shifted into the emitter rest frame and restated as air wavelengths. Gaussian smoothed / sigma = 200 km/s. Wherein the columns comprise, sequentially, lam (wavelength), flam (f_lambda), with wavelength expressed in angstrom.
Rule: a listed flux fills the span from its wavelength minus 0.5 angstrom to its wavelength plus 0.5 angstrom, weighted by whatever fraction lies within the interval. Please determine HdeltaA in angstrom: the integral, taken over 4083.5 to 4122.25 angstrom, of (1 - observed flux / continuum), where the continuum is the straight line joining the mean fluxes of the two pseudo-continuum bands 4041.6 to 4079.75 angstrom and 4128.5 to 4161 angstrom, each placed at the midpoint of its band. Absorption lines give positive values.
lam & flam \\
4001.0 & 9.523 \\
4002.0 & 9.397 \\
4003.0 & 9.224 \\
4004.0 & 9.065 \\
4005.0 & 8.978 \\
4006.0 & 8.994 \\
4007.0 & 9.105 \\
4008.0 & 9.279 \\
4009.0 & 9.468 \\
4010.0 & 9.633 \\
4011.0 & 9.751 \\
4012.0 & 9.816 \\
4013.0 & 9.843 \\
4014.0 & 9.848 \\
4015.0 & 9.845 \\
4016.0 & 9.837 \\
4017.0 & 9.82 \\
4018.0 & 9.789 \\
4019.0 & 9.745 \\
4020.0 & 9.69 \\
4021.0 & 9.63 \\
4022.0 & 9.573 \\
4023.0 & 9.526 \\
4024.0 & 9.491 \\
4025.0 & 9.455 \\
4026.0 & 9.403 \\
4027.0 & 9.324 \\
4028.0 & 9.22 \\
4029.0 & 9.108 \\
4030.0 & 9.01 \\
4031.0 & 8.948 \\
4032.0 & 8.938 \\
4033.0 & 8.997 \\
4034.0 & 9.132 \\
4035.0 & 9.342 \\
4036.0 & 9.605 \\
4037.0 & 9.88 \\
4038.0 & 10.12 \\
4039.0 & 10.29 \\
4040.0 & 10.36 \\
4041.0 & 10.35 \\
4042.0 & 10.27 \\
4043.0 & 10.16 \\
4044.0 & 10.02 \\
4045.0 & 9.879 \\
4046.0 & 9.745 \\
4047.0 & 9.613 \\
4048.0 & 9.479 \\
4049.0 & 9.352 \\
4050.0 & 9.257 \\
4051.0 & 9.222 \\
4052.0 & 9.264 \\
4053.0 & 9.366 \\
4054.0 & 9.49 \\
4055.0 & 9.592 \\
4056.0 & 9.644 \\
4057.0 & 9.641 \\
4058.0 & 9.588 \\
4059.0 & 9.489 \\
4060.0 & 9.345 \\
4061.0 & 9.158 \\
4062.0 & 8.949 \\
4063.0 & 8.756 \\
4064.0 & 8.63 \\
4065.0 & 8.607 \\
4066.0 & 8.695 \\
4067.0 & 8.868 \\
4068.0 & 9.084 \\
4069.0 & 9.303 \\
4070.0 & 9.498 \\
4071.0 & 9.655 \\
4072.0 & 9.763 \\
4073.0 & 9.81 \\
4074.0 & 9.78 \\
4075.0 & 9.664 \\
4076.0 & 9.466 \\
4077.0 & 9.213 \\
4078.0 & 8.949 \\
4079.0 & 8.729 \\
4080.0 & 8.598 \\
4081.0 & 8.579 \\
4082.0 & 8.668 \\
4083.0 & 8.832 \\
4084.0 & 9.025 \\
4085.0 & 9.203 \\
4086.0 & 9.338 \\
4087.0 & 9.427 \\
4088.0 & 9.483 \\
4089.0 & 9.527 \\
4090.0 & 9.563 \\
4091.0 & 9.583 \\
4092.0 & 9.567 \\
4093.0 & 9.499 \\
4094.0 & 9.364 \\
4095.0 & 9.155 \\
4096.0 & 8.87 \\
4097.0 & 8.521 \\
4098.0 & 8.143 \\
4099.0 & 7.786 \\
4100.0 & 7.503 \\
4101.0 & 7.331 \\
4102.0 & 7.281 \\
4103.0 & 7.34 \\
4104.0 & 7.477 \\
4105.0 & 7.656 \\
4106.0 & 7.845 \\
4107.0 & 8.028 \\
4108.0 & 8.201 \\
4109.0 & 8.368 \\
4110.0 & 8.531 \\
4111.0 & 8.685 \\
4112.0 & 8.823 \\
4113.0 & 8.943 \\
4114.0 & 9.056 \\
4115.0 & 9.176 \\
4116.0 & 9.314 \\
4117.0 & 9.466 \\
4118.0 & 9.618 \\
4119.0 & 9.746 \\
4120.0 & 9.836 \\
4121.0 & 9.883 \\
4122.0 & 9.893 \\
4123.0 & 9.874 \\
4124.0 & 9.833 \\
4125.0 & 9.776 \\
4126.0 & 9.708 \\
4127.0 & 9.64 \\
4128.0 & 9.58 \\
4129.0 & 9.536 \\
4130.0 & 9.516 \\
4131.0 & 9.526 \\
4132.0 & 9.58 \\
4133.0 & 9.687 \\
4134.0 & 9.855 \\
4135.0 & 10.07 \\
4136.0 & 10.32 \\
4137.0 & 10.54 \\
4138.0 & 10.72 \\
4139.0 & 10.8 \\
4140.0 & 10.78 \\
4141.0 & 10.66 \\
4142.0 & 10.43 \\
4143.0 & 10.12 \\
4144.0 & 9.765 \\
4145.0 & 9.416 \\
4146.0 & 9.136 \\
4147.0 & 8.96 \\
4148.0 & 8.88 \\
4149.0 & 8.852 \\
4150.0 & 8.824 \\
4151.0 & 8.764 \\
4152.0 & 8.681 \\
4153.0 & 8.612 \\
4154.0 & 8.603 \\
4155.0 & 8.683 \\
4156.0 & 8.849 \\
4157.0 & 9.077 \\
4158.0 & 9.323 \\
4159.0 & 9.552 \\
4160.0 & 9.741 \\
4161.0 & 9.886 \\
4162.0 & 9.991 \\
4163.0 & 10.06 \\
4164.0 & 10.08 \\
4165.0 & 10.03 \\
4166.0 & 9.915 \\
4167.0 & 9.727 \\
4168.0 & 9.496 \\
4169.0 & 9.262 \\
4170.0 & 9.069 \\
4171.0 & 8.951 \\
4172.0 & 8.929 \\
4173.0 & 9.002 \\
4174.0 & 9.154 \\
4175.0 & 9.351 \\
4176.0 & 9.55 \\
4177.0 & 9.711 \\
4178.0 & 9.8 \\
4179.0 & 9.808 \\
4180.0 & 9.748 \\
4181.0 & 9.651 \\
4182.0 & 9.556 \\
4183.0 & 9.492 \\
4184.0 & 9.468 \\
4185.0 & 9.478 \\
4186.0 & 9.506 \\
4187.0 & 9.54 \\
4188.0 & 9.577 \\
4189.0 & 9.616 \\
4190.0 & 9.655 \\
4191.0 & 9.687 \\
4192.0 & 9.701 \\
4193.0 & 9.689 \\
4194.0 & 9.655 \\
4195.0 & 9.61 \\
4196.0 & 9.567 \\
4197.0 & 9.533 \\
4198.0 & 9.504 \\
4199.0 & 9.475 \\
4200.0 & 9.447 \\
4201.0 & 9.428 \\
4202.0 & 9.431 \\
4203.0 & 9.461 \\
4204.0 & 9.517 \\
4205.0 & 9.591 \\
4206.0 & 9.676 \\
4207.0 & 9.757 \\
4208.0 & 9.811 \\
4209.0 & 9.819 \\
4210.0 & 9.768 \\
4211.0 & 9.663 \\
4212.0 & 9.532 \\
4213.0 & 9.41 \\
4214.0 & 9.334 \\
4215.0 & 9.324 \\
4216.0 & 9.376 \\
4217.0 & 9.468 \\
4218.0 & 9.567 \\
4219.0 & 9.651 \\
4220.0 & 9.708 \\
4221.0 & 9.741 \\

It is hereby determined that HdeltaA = 2.7 angstrom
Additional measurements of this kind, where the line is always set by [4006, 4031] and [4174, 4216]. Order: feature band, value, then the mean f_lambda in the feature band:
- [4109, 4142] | -0.52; 9.71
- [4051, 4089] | 1.26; 9.22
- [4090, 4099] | 0.48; 9.04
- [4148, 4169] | 0.53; 9.32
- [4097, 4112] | 2.56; 7.92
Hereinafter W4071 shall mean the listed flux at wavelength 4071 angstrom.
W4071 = 9.655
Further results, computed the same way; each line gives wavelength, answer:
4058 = 9.588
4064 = 8.63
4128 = 9.58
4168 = 9.496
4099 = 7.786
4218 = 9.567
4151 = 8.764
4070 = 9.498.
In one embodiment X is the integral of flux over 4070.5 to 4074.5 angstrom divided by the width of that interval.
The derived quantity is 9.75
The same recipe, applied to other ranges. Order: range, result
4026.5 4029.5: 9.22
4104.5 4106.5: 7.75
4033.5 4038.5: 9.62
